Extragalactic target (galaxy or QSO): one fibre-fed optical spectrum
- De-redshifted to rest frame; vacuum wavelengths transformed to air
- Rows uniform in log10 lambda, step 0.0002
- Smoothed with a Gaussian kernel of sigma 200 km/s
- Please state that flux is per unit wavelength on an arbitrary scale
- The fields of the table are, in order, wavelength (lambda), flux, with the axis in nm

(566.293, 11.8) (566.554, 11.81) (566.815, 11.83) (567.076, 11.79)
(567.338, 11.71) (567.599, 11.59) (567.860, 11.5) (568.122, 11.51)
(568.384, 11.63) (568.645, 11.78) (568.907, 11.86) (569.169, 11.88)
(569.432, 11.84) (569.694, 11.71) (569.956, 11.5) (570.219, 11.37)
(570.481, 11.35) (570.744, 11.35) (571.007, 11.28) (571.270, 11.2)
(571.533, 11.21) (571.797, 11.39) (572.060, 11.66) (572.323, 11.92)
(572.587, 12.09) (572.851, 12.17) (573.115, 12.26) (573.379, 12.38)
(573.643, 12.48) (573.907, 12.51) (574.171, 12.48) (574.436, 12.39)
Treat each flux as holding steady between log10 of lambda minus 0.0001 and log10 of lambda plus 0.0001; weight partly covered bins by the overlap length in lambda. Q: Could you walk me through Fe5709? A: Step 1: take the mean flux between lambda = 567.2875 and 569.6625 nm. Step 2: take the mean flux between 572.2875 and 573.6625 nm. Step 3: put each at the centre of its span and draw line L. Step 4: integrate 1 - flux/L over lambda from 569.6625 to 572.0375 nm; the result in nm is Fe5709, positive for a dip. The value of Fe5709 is 0.12 nm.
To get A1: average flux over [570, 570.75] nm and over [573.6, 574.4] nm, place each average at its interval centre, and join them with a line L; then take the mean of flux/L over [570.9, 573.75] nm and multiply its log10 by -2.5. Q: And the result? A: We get 0.01 mag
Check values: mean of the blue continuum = 11.4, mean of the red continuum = 12.5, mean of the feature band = 11.8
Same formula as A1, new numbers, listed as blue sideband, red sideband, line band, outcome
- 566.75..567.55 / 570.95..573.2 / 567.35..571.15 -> 0.013 mag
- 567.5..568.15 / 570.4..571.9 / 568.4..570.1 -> -0.030 mag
